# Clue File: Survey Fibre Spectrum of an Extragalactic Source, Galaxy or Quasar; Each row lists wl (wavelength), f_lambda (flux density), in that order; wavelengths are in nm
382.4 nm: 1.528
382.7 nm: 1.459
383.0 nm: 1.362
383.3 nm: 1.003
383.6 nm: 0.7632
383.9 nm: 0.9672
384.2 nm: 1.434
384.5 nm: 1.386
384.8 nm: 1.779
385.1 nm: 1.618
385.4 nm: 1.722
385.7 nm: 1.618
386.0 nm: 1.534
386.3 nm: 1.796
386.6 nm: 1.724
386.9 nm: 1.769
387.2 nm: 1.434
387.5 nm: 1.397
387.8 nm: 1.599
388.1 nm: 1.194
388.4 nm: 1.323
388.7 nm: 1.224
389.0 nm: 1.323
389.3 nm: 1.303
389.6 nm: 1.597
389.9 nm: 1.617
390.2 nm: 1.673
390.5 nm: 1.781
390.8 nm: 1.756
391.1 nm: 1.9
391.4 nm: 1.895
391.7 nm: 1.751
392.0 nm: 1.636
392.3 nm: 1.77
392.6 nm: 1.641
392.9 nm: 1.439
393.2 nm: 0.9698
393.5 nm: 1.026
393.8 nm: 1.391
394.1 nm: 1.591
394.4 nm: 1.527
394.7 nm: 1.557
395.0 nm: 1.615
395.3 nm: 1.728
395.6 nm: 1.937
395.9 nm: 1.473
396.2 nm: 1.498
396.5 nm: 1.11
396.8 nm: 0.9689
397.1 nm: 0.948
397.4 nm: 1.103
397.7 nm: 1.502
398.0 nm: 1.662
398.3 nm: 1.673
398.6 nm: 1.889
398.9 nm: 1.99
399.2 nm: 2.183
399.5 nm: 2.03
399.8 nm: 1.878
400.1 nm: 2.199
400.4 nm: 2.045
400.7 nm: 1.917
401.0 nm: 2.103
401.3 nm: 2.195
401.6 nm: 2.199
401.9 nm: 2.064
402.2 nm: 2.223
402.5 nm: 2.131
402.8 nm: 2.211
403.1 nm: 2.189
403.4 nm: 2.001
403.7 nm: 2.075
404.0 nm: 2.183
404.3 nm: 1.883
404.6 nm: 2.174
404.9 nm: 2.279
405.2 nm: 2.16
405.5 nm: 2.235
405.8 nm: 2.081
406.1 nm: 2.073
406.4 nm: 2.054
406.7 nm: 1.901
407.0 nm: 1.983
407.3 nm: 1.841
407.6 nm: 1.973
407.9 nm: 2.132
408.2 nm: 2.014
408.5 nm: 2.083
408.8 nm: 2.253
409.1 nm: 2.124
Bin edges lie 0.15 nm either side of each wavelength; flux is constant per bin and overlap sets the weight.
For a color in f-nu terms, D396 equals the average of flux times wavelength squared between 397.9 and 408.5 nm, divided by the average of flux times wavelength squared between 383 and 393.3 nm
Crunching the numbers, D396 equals 1.47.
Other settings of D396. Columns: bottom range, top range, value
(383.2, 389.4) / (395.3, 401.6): 1.29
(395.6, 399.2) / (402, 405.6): 1.48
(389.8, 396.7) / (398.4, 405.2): 1.39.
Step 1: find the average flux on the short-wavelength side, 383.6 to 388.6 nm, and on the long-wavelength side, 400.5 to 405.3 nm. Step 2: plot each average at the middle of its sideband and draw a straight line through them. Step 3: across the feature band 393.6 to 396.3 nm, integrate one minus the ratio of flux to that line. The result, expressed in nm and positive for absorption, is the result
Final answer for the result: 0.36 nm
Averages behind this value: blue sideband 1.49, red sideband 2.12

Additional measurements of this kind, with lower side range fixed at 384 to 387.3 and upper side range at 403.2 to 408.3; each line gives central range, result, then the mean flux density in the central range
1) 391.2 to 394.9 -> 0.528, 1.52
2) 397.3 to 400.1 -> 0.154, 1.8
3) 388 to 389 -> 0.248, 1.26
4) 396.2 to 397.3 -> 0.461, 1.08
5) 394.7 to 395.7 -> 0.058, 1.72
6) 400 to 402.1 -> -0.157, 2.1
